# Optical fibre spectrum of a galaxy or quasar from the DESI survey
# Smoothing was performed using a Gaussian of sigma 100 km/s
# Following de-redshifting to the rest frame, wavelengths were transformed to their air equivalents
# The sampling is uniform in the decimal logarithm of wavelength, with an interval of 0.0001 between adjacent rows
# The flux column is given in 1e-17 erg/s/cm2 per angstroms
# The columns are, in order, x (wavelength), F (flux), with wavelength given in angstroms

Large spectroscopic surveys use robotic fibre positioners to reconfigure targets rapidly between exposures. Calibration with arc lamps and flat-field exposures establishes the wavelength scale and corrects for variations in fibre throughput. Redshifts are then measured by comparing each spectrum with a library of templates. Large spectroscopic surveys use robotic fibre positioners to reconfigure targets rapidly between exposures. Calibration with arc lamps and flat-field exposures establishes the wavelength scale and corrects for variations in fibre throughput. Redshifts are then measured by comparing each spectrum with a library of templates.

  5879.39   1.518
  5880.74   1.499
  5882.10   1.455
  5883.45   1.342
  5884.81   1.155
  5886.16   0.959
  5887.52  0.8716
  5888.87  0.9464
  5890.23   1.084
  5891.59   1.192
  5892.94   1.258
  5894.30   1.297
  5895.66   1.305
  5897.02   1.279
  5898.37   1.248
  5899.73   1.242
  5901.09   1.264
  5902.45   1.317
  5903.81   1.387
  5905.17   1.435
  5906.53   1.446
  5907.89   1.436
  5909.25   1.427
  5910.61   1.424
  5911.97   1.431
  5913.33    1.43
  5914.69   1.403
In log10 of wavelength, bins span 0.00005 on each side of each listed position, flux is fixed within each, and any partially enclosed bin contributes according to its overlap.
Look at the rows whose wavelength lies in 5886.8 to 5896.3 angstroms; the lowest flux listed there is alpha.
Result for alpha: 0.8716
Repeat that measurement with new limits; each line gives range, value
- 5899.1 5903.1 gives 1.242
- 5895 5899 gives 1.248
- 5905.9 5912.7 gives 1.424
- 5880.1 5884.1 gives 1.342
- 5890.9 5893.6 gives 1.192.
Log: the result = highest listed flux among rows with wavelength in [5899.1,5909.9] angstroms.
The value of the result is 1.446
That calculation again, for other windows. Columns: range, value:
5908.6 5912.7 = 1.431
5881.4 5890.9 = 1.455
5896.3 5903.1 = 1.317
